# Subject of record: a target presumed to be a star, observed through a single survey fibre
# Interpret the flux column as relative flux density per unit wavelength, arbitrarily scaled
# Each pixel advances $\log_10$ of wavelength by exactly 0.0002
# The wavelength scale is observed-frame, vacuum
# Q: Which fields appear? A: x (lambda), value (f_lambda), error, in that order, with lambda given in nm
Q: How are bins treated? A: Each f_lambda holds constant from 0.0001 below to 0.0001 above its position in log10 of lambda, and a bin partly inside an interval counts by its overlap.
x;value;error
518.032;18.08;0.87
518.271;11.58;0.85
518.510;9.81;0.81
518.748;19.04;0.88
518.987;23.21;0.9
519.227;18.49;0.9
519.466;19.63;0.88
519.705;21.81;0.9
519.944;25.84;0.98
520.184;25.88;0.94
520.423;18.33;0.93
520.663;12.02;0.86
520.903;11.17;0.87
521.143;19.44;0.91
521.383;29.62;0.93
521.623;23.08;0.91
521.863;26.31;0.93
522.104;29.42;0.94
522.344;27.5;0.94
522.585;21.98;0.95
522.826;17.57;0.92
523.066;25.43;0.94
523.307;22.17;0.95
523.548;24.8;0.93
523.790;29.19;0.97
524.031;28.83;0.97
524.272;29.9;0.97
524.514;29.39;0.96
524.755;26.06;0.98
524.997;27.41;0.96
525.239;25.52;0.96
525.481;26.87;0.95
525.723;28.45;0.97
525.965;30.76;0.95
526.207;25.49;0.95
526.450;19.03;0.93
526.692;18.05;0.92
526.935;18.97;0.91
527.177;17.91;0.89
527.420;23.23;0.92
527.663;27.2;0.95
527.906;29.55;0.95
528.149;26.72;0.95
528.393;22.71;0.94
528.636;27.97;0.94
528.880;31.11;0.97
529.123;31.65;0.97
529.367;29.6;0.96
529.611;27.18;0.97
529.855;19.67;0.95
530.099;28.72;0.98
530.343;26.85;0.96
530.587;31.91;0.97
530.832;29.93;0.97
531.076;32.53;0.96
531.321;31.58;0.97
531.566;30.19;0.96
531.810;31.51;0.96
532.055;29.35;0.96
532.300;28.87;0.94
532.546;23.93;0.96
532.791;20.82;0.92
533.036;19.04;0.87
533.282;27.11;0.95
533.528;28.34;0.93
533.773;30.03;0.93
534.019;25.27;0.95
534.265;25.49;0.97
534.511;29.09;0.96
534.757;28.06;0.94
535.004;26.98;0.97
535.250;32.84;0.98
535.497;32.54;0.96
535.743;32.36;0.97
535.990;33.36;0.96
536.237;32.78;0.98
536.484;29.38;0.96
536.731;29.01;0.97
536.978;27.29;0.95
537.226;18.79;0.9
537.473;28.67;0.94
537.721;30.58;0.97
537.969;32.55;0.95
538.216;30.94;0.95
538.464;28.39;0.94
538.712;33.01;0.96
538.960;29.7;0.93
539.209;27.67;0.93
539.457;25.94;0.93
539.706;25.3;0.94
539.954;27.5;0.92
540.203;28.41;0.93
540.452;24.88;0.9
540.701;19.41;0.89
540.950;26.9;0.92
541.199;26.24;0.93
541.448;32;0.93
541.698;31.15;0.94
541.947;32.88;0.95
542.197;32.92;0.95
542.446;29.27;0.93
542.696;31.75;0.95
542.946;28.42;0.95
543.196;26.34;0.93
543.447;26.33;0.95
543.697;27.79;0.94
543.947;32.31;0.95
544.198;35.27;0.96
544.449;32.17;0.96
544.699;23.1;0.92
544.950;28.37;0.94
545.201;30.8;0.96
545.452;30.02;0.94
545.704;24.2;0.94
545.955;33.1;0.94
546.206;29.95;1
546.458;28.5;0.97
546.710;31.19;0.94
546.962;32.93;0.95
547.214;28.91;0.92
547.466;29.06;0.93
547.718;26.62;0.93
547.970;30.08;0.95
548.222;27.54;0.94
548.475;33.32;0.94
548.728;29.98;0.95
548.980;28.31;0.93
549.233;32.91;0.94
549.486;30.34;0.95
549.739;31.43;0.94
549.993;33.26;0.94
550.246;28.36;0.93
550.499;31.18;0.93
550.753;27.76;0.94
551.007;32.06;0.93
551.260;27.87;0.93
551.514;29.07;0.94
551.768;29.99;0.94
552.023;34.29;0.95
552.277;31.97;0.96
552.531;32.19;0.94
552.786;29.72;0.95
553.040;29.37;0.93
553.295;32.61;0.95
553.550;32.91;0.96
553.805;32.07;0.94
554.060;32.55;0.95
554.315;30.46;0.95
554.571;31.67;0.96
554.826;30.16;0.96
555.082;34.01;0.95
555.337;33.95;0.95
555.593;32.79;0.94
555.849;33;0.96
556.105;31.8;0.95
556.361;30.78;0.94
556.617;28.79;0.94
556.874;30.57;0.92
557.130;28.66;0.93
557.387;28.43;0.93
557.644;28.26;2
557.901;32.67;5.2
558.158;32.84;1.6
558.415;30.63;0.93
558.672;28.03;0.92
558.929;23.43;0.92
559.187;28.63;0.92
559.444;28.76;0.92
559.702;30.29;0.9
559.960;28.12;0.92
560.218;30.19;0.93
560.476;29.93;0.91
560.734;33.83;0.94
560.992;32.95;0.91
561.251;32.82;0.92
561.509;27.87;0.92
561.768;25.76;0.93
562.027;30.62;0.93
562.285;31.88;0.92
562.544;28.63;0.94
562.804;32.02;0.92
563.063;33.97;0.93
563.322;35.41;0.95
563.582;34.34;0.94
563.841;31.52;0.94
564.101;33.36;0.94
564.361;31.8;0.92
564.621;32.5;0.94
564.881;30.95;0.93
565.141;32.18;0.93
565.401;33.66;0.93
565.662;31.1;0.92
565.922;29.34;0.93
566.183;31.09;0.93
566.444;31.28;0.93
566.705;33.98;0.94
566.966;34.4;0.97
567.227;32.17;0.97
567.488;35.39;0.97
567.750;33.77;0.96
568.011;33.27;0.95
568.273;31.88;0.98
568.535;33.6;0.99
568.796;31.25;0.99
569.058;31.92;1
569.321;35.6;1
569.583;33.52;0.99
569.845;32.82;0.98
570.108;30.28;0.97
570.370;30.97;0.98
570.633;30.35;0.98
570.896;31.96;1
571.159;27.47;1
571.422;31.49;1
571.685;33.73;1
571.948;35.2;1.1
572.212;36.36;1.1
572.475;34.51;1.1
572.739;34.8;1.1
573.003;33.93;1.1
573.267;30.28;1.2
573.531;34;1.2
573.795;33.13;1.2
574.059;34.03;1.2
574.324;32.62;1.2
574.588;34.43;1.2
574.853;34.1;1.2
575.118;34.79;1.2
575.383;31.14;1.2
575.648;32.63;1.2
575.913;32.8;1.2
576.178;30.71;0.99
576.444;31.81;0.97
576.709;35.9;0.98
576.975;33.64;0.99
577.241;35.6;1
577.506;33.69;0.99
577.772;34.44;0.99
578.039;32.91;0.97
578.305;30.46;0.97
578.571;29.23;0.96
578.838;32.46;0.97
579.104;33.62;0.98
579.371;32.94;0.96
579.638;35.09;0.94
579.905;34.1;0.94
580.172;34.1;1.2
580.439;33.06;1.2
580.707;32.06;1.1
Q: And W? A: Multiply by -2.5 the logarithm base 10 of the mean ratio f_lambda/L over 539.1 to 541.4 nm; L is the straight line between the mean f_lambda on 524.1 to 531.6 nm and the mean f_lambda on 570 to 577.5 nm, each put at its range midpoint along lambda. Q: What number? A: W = 0.099 mag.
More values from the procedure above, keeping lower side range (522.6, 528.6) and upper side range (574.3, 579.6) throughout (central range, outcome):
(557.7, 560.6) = 0.03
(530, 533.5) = -0.08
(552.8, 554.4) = -0.08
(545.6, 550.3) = -0.06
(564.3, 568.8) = -0.04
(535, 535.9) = -0.20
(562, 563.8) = -0.06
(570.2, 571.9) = 0.03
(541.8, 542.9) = -0.14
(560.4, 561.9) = 0.00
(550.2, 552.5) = -0.05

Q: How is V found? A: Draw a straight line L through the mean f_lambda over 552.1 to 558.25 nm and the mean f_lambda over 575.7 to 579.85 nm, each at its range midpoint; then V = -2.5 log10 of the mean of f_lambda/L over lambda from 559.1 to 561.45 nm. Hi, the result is 0.04 mag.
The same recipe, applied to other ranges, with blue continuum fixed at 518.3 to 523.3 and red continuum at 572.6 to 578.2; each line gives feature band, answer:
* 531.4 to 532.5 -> -0.25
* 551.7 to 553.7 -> -0.12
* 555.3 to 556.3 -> -0.13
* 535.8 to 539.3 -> -0.18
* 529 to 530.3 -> -0.18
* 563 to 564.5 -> -0.09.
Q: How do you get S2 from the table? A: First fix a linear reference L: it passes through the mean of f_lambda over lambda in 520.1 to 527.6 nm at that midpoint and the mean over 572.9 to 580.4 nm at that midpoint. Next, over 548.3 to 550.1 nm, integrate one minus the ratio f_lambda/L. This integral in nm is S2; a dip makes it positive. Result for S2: -0.18 nm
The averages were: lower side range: 23.9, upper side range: 33.2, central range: 31.2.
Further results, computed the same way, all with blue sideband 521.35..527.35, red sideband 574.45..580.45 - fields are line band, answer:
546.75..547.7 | -0.05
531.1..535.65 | -0.26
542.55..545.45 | -0.13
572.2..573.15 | -0.06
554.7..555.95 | -0.12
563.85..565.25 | -0.04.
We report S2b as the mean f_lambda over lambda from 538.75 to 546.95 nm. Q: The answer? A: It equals 28.8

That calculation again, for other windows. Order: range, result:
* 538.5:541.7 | 27.4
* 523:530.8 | 26.2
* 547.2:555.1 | 30.7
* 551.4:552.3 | 31.3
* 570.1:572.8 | 32.5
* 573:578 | 33.3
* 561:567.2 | 31.8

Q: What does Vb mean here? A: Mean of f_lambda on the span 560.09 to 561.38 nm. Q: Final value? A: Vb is 31.9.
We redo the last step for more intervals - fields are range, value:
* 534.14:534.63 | 27.3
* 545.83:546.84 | 30.7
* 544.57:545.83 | 27.3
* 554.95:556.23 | 33.1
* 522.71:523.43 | 21.8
